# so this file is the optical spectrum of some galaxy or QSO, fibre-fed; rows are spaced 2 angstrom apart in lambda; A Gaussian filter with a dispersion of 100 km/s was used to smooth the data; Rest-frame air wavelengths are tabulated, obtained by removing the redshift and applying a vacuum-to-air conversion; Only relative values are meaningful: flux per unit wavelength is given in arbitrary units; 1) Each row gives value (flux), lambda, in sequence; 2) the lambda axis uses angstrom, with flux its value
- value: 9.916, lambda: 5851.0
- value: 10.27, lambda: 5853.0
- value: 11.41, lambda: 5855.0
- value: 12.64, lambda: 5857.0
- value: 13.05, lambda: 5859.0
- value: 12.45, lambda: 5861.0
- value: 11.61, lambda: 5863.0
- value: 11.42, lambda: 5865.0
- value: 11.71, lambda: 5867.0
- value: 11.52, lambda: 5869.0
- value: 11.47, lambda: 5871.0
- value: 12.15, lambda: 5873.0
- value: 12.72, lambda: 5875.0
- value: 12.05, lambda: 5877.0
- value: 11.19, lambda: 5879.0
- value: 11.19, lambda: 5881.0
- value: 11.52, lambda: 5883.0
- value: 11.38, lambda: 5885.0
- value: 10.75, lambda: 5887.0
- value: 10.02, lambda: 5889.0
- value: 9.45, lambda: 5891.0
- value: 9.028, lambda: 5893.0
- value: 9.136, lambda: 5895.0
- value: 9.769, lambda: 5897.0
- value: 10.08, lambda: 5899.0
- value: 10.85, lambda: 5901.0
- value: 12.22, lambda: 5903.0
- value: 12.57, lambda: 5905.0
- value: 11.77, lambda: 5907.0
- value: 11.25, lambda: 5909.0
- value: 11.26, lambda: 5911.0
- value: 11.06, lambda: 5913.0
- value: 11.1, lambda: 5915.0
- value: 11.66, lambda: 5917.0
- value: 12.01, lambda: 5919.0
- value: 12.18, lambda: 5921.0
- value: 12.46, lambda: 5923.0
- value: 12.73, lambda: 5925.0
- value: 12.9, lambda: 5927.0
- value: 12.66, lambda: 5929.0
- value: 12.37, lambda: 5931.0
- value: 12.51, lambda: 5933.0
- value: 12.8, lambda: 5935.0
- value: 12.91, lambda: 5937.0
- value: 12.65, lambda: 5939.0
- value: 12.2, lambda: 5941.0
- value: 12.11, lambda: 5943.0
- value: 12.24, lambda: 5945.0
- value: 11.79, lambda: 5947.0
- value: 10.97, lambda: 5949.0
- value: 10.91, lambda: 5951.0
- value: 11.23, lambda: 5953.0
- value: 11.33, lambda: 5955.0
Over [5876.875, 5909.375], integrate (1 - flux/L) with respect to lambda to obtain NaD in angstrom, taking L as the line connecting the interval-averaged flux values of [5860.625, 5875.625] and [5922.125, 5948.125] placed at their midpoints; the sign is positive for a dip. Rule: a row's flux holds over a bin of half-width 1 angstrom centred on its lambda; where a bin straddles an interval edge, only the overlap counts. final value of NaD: 3.4 angstrom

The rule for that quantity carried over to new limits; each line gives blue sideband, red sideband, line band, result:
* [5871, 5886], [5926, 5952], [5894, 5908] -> 1.2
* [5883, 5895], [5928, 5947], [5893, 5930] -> -0.7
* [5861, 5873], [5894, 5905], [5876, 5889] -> -0.1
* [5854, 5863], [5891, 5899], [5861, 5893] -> -1.4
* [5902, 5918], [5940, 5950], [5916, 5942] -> -1.6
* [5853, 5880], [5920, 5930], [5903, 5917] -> 0.9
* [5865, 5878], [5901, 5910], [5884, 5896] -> 1.9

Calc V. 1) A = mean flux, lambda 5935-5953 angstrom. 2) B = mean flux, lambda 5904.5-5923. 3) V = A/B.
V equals 1.03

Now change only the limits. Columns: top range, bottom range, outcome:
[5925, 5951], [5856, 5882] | 1.03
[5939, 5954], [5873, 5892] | 1.05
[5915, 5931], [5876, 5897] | 1.17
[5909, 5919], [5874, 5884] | 0.97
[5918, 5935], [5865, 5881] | 1.06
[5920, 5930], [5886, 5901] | 1.28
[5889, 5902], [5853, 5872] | 0.82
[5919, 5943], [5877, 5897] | 1.20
